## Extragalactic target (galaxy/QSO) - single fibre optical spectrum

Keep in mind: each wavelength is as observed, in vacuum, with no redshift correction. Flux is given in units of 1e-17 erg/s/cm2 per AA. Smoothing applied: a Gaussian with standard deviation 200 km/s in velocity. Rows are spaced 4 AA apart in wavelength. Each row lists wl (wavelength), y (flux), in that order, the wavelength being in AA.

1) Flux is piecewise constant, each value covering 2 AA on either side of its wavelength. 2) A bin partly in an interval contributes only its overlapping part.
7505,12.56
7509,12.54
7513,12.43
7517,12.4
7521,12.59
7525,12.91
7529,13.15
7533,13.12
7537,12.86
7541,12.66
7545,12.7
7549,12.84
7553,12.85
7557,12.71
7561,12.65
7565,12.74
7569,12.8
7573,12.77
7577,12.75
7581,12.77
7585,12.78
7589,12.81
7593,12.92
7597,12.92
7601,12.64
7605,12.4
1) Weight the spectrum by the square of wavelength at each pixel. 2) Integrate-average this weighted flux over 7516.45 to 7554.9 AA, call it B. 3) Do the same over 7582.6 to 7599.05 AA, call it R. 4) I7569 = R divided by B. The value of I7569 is 1.0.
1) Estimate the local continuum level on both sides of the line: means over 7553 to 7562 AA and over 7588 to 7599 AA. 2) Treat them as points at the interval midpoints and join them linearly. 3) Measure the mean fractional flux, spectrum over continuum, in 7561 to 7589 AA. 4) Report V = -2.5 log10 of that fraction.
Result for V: 0.00 mag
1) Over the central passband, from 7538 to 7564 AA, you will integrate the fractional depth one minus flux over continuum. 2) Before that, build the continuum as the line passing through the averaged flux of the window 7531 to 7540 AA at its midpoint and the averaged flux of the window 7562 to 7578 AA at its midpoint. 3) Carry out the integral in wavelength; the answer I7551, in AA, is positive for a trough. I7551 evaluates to 0.3 AA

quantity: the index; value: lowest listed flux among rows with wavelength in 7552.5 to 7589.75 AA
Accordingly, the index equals 12.65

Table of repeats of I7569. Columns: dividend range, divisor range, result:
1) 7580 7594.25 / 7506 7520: 1.05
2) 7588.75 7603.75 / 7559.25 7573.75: 1.01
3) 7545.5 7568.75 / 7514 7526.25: 1.02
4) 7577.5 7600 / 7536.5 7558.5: 1.02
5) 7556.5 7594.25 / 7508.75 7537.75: 1.01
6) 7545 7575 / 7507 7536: 1.01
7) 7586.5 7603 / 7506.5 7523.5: 1.05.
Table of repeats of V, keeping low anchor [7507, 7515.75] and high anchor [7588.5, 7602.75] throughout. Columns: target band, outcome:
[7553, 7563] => -0.004 mag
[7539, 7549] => -0.008 mag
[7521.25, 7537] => -0.037 mag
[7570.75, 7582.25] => -0.001 mag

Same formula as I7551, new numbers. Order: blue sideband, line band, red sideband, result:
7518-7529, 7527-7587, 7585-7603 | 0.0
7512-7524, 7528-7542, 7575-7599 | -0.4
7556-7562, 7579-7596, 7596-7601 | -0.1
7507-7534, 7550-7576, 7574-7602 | 0.0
